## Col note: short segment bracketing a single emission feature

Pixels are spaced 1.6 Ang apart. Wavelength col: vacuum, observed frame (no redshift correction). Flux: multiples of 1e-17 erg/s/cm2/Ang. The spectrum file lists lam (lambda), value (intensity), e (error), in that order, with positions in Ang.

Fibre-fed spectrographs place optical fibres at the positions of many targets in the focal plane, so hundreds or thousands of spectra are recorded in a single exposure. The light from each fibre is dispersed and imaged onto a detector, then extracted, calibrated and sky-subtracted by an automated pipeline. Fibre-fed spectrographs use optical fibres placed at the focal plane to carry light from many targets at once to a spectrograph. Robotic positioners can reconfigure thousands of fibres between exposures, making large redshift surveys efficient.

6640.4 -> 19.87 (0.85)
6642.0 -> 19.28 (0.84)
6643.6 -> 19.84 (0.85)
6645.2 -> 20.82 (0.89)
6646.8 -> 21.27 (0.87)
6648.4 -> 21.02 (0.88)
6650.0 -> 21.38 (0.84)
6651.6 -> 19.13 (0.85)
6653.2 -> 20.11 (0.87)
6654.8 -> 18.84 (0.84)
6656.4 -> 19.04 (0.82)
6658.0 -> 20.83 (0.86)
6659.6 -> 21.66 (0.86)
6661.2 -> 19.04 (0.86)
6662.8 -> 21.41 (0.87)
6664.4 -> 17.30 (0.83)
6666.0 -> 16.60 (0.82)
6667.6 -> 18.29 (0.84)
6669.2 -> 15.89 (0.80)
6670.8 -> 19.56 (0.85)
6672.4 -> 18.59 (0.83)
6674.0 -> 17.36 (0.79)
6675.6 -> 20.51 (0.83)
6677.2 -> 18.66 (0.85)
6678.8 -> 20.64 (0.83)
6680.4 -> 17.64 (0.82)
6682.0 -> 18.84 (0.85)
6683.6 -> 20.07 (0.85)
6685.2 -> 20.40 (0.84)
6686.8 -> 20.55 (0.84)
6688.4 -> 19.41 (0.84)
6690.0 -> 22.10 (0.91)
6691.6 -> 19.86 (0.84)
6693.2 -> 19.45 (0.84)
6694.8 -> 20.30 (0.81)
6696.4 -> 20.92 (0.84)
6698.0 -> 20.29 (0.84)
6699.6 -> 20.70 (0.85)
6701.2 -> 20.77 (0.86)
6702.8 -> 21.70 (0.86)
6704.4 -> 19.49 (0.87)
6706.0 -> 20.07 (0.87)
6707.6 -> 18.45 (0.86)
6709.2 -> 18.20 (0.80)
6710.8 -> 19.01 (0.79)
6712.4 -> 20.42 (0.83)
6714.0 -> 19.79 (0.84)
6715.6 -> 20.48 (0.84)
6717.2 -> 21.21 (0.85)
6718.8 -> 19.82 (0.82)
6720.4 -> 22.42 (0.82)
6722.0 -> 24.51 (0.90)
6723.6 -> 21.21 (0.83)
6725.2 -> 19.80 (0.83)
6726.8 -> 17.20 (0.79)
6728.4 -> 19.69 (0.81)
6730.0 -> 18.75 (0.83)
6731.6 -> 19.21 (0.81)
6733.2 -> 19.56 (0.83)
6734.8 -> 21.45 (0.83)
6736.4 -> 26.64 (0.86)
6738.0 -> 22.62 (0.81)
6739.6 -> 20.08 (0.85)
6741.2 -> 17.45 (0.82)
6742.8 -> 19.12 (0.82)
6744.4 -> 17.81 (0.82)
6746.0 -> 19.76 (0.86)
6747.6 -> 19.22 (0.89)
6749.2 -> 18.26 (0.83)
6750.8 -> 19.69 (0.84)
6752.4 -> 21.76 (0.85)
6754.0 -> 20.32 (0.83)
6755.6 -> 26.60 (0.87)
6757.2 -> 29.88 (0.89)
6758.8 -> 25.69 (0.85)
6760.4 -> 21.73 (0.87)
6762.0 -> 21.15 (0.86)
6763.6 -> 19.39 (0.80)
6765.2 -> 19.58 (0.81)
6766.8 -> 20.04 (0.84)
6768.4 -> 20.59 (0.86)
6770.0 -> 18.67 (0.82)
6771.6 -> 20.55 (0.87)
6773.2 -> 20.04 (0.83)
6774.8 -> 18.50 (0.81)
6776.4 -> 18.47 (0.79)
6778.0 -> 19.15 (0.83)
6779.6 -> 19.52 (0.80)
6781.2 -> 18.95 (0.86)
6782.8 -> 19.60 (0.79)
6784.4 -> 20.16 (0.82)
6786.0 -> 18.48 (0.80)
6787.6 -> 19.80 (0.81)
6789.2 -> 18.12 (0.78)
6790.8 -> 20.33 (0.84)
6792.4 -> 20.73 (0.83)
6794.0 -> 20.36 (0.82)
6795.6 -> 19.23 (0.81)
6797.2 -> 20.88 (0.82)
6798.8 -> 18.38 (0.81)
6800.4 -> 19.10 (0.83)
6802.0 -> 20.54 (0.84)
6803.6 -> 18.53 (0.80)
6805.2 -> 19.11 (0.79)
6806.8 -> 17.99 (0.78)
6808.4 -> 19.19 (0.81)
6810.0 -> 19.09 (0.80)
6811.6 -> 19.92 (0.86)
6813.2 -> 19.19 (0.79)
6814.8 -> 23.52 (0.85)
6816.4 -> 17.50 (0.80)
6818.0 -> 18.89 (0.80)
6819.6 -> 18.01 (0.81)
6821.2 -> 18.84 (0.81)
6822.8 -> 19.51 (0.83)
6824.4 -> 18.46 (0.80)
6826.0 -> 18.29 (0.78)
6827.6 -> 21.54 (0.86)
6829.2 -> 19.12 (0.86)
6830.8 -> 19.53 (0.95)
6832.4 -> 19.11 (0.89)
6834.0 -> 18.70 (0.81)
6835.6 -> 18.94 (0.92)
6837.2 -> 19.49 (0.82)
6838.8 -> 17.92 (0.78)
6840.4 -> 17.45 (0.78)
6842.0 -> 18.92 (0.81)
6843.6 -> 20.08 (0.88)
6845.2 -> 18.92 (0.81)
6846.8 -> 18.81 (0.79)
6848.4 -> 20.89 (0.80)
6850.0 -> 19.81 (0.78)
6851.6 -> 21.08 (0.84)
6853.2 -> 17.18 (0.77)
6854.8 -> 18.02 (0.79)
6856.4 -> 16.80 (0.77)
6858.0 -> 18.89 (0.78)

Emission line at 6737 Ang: H-alpha 6563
